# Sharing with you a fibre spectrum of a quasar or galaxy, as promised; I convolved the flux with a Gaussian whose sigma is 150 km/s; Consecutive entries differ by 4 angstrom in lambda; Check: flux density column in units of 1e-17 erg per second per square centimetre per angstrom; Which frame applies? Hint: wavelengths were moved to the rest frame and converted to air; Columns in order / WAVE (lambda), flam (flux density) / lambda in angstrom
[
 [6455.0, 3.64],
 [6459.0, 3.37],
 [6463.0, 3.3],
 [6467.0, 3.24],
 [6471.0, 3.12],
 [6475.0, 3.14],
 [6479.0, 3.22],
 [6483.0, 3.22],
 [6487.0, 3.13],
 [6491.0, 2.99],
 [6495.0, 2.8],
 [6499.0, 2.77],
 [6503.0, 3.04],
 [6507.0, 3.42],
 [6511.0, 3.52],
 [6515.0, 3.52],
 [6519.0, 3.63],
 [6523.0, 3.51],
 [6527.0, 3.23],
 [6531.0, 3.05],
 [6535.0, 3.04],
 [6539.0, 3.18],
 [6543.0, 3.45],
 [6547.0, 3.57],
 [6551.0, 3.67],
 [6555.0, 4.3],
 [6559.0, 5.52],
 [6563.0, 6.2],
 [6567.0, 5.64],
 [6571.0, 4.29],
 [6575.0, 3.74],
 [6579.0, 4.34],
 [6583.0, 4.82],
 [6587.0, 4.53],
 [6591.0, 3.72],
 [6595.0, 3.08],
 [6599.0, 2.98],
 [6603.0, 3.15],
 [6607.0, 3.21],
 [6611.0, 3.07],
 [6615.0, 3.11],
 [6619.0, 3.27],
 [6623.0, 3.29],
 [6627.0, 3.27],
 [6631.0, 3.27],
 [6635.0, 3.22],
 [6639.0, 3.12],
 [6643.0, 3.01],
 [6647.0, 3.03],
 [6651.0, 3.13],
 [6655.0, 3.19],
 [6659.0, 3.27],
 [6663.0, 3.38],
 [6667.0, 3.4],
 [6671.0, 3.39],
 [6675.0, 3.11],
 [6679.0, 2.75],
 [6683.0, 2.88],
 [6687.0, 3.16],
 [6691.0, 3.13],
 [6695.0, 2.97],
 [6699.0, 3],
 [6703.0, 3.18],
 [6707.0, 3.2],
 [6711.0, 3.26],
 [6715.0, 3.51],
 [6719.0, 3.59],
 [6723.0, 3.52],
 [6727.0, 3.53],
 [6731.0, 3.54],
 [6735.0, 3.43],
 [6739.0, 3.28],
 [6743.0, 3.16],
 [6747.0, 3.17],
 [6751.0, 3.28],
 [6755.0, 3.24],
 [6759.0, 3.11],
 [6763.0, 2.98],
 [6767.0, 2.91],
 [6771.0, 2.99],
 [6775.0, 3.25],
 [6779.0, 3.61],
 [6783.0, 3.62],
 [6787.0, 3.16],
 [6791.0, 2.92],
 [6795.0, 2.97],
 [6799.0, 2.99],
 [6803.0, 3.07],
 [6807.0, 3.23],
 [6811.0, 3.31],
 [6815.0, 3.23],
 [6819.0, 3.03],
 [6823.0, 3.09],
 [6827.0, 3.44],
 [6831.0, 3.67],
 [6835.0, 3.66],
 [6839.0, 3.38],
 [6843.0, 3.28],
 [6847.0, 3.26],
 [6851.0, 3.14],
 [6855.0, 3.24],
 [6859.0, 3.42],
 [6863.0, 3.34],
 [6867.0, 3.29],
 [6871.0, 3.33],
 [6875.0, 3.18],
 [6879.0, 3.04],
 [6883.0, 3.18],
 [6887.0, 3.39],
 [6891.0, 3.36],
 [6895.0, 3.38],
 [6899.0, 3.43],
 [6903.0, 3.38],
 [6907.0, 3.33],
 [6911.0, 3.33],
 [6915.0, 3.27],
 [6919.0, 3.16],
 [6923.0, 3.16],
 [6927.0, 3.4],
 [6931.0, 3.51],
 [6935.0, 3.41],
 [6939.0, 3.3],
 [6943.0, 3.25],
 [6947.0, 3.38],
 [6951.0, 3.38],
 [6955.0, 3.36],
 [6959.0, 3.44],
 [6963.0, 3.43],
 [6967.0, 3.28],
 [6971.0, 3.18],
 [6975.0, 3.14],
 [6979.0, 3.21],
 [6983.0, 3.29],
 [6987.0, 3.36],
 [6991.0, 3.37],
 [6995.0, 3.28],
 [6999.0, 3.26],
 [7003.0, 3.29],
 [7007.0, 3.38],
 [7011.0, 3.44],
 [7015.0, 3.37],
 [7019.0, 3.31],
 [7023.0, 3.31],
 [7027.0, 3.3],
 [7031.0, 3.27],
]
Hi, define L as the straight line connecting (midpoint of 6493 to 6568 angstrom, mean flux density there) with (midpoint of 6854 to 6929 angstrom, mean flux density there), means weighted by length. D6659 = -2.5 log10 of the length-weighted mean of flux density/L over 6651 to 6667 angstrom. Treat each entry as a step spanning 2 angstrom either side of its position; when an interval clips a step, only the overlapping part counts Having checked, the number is 0.092 mag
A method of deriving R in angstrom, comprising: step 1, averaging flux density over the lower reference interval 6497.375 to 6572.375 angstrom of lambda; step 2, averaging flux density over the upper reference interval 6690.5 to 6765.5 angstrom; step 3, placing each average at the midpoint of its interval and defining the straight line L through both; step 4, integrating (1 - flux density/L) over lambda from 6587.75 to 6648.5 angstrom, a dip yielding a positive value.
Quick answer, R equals 6.2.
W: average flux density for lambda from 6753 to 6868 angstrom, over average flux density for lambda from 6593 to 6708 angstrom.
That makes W 1.03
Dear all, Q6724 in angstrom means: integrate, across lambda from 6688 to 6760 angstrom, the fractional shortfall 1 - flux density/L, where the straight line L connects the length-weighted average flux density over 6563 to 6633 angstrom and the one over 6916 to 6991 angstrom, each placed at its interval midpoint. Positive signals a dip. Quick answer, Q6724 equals 6.4 angstrom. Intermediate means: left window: 3.76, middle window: 3.28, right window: 3.31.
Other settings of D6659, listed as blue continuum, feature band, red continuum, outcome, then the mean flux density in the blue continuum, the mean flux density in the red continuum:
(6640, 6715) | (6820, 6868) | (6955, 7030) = -0.04 mag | 3.15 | 3.31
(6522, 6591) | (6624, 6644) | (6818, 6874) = 0.22 mag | 4.12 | 3.33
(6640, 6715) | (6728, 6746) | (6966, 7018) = -0.06 mag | 3.15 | 3.3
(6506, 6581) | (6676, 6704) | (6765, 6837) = 0.18 mag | 3.94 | 3.23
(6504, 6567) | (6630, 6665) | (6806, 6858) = 0.15 mag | 3.83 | 3.31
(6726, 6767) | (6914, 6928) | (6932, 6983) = 0.02 mag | 3.25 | 3.32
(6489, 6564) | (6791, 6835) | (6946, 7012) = 0.07 mag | 3.57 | 3.32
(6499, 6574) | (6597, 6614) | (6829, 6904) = 0.20 mag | 3.85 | 3.33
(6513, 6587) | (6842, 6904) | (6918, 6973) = 0.06 mag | 4.05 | 3.33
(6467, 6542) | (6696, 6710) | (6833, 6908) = 0.05 mag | 3.2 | 3.32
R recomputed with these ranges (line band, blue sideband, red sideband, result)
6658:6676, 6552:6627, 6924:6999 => 2.5 angstrom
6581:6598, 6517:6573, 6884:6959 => -0.1 angstrom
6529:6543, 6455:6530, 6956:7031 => 0.5 angstrom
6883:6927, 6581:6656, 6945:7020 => 0.2 angstrom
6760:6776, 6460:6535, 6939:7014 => 1.2 angstrom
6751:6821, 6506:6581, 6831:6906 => 6.5 angstrom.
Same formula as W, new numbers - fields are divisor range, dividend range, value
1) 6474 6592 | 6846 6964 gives 0.89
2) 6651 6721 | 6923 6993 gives 1.04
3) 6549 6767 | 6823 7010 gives 0.95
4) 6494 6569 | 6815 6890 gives 0.88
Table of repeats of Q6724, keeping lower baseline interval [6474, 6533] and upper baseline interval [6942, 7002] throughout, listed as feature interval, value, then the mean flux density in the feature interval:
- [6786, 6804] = 1.4 angstrom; 3.01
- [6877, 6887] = 0.4 angstrom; 3.17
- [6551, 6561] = -4.5 angstrom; 4.66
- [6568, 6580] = -3.7 angstrom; 4.23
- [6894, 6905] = -0.3 angstrom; 3.4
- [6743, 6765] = 0.7 angstrom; 3.16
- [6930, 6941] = -0.3 angstrom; 3.4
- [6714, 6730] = -1.4 angstrom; 3.54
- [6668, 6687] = 1.1 angstrom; 3.07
